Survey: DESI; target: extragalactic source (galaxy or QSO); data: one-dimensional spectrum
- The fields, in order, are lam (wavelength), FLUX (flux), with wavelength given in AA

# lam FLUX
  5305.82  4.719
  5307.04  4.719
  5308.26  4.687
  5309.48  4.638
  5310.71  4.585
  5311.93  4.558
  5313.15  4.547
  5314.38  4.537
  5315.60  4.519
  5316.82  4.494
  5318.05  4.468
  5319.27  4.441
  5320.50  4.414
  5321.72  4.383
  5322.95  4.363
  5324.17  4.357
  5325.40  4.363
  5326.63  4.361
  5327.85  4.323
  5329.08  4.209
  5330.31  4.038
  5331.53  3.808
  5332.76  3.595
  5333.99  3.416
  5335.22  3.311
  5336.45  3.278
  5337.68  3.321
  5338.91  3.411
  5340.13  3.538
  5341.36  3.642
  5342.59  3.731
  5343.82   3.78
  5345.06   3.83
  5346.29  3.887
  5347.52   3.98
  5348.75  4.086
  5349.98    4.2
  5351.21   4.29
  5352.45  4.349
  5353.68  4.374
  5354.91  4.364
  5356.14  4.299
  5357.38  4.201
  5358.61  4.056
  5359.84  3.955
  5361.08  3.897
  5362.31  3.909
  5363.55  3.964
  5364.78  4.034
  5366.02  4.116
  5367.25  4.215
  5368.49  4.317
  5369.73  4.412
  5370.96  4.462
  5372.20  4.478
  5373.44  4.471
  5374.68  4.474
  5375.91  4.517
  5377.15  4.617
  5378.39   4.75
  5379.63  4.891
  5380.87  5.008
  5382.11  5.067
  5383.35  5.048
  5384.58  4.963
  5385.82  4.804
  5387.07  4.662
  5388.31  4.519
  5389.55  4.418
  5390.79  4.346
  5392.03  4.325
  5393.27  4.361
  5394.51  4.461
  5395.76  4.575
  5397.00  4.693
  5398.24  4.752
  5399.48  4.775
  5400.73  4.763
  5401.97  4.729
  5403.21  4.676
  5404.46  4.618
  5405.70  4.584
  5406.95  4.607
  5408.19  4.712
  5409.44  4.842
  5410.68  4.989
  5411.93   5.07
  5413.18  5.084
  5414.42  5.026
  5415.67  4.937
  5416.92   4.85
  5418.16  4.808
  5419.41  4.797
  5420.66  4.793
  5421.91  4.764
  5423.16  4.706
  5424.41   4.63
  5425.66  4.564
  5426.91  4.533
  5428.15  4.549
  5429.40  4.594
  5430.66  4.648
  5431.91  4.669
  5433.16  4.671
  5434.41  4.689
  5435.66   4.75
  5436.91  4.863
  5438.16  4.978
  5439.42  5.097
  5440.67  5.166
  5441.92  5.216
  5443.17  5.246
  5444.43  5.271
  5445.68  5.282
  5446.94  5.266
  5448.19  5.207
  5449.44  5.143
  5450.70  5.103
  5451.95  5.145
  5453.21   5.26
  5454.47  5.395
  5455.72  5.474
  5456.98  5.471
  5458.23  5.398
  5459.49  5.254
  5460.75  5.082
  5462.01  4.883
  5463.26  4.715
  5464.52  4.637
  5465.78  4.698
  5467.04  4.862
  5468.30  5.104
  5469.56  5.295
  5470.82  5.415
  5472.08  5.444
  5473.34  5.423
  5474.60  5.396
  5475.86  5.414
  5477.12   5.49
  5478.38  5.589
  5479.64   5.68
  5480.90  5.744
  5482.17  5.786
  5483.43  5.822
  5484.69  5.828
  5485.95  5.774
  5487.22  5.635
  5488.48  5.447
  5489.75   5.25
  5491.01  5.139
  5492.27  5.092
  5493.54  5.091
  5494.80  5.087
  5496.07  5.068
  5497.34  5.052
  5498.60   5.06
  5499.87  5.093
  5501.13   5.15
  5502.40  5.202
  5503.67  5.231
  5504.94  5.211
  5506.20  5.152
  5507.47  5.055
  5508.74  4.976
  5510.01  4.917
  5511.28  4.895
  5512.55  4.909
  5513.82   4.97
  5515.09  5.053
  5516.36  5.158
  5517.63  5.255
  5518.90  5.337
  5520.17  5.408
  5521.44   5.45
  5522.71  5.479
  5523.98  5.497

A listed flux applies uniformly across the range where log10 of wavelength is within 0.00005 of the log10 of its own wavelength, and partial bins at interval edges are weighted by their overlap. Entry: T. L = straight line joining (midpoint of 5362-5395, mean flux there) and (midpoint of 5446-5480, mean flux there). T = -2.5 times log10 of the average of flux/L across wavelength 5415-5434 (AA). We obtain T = 0.05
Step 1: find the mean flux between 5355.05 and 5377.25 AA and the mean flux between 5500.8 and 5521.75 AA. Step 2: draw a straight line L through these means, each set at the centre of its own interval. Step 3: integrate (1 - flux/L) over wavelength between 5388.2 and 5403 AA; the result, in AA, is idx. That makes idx -0.5 AA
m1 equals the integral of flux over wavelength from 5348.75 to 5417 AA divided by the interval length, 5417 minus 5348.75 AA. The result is 4.54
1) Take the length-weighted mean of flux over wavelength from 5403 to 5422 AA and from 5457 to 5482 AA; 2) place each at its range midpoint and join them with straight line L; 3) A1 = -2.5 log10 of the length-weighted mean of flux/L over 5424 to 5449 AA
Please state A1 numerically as 0.02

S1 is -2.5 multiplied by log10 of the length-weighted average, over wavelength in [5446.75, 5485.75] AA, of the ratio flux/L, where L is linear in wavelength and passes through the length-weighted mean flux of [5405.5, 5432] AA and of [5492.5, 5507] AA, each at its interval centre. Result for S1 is -0.07 mag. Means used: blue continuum 4.76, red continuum 5.12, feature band 5.31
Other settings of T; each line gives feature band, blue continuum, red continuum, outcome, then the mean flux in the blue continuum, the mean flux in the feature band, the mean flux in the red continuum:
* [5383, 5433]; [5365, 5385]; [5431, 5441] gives 0.01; 4.6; 4.7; 4.85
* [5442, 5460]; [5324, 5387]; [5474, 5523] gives -0.08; 4.18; 5.28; 5.29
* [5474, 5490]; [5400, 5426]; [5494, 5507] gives -0.11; 4.79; 5.61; 5.13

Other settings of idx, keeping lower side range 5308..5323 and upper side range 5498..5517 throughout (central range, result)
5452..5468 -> -0.5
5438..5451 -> -0.8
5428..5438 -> 0.3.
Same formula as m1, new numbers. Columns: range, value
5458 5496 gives 5.31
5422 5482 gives 5.09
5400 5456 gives 4.9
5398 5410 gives 4.7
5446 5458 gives 5.28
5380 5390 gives 4.82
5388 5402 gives 4.56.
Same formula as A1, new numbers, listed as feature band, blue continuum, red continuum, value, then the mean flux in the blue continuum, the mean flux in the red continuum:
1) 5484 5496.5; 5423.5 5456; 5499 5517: -0.06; 4.97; 5.07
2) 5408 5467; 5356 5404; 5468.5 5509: 0.00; 4.49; 5.35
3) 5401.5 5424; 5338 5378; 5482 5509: -0.05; 4.12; 5.28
